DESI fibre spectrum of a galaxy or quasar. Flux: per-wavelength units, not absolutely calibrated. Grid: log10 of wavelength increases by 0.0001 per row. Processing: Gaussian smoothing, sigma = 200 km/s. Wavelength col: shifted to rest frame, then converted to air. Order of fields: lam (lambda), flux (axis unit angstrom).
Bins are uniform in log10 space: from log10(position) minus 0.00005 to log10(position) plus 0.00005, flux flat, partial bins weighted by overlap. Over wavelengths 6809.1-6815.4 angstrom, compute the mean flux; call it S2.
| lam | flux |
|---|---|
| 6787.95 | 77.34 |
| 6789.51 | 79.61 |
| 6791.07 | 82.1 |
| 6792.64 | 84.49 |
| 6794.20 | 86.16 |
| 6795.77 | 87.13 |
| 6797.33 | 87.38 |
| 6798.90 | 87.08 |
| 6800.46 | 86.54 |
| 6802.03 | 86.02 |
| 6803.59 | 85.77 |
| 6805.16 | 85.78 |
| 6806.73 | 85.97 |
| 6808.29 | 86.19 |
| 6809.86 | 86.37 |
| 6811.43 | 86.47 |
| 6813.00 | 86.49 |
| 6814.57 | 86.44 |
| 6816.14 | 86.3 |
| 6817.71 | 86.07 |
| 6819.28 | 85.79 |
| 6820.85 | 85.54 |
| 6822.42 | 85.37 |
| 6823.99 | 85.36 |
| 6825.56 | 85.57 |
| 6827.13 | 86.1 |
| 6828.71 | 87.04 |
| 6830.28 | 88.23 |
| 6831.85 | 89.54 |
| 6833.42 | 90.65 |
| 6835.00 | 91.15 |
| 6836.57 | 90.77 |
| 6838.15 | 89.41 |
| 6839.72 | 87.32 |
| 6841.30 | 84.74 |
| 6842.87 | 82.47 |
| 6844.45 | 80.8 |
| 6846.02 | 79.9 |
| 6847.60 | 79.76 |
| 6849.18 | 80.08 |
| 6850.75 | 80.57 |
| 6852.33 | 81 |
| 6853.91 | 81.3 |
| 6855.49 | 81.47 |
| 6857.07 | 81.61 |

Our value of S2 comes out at 86.4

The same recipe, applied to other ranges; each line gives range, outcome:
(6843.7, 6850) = 80.2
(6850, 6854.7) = 80.9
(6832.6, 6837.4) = 90.7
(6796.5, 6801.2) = 87.1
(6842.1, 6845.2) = 81.5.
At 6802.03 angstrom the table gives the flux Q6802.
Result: 86.02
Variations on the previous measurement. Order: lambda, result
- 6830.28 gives 88.23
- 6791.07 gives 82.1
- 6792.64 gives 84.49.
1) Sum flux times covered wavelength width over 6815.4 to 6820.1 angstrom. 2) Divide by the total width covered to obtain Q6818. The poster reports 86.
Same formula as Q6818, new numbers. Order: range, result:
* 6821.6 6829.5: 85.9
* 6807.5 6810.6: 86.4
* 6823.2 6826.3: 85.5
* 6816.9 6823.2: 85.7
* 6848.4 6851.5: 80.5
